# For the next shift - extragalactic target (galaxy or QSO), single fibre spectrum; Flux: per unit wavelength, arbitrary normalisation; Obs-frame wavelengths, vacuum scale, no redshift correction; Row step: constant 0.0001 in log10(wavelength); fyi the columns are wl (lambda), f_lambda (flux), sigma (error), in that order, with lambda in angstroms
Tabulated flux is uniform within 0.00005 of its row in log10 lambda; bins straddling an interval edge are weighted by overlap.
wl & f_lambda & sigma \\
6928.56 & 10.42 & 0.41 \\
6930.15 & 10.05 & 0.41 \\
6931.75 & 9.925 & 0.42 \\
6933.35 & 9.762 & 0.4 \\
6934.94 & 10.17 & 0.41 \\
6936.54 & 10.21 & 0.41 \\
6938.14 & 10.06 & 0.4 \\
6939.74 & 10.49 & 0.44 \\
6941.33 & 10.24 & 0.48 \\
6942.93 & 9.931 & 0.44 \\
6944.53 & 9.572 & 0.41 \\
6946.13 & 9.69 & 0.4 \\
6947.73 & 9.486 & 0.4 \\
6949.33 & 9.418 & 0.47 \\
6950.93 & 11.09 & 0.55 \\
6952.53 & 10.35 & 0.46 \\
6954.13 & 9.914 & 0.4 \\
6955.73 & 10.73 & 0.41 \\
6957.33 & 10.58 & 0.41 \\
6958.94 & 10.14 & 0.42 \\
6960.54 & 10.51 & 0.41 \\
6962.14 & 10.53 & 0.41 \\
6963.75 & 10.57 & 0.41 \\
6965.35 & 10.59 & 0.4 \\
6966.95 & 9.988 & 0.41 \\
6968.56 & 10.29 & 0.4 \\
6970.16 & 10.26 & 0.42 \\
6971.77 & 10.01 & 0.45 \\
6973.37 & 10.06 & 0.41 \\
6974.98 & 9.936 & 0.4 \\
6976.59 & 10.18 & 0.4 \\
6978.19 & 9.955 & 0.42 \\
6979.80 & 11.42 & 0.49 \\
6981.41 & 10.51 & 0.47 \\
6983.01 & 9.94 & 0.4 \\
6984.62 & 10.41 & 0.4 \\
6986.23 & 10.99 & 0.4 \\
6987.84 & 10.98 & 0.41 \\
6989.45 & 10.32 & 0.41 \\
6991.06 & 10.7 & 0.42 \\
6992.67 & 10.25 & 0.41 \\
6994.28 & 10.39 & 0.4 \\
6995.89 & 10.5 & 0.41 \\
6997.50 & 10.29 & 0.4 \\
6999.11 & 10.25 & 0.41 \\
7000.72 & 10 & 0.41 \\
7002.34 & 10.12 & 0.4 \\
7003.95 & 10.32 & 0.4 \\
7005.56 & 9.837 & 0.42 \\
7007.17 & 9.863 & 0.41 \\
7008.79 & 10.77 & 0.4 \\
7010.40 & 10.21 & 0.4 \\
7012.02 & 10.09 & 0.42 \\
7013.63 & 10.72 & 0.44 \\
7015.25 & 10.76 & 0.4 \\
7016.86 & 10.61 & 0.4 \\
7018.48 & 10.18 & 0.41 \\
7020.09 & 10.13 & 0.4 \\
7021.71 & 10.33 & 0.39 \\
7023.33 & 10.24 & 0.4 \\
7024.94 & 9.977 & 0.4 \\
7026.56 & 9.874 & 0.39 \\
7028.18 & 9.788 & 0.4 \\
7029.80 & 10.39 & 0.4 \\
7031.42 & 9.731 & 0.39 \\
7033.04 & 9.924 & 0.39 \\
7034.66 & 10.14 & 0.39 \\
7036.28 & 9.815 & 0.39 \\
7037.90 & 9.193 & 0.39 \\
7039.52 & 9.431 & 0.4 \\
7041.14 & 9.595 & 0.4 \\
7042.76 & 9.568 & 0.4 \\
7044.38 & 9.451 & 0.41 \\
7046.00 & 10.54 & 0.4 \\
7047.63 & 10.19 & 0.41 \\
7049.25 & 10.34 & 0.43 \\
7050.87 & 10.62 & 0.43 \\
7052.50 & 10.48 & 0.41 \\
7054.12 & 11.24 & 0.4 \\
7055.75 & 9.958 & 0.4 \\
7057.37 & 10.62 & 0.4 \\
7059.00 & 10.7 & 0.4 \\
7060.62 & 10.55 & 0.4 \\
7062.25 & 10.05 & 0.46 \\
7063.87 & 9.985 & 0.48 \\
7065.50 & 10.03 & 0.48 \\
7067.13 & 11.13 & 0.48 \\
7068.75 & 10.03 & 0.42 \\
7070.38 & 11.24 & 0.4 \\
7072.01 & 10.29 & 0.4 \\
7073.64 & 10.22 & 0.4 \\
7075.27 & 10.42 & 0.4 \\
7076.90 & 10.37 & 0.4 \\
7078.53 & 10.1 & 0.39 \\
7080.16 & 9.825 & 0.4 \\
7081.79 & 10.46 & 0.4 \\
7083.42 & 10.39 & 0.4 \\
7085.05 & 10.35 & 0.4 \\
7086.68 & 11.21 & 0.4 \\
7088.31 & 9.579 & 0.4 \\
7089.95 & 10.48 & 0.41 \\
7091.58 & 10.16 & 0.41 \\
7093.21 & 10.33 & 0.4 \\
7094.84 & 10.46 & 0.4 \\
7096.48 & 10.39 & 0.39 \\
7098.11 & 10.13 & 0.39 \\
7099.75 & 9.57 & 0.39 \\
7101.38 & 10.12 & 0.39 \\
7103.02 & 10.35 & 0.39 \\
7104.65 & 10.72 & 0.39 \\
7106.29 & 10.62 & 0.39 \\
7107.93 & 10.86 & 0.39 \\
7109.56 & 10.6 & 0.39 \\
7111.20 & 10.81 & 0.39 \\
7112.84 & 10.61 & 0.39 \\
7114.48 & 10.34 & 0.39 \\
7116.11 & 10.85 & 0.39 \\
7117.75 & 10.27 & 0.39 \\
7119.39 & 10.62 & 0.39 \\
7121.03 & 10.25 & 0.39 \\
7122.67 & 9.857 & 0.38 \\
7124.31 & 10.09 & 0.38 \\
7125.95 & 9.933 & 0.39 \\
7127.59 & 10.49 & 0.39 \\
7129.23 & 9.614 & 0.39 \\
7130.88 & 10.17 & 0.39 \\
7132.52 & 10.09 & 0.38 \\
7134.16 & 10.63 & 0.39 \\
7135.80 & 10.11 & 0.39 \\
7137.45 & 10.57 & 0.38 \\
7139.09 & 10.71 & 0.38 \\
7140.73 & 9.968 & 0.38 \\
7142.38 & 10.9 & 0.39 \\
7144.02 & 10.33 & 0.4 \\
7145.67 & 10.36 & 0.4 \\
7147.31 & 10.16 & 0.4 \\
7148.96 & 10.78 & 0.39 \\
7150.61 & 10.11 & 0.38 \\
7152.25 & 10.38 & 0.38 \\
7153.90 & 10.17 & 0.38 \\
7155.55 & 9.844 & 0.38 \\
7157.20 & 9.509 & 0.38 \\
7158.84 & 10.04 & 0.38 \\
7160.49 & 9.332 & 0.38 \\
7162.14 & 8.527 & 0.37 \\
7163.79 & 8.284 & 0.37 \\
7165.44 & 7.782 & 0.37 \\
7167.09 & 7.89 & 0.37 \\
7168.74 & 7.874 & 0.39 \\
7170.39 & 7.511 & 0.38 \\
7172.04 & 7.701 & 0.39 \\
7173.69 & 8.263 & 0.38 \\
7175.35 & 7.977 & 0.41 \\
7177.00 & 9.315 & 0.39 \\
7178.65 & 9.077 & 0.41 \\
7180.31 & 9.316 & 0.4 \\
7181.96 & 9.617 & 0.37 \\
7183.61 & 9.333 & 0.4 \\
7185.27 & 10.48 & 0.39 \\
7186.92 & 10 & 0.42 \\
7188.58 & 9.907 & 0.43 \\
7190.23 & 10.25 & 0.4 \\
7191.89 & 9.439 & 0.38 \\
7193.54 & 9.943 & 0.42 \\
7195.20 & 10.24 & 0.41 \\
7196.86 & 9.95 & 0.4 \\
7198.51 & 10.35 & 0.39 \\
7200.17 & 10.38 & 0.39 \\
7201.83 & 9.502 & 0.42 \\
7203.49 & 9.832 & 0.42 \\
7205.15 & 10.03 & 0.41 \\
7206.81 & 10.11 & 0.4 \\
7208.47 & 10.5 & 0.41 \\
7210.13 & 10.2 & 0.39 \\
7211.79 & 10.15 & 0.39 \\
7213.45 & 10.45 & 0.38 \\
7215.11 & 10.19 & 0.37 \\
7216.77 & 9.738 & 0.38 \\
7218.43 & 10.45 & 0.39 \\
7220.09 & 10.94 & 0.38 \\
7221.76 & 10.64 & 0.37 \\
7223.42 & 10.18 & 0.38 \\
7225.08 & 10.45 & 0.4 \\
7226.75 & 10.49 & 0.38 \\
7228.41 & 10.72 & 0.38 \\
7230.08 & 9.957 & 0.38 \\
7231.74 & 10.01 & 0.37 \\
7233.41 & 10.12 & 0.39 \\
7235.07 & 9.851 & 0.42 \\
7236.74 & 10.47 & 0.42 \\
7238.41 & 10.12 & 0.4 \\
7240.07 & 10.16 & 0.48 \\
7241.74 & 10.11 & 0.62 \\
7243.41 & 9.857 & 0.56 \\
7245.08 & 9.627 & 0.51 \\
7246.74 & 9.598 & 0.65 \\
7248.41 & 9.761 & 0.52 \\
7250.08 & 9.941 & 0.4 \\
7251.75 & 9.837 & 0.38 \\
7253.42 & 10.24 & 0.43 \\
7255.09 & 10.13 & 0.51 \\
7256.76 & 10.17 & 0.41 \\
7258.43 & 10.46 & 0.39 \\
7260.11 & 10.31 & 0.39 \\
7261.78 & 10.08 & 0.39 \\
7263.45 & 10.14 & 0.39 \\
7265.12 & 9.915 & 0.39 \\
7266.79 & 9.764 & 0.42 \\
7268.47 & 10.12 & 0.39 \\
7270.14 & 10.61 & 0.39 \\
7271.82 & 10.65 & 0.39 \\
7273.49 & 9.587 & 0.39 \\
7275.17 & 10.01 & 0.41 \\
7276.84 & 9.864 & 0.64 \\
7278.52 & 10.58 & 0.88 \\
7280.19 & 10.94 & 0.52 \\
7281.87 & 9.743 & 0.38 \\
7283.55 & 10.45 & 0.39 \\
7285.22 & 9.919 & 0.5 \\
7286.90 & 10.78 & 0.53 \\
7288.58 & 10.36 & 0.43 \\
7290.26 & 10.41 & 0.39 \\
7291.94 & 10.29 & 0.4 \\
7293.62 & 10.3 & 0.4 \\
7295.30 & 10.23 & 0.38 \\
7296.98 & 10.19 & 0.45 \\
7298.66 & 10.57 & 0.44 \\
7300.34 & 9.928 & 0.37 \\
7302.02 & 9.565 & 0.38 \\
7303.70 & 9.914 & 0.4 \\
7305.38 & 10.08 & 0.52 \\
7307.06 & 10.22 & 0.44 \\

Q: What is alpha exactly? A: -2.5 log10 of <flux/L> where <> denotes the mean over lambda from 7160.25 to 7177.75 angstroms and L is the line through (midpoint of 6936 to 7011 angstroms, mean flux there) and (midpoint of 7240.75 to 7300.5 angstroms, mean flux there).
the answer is 0.239 mag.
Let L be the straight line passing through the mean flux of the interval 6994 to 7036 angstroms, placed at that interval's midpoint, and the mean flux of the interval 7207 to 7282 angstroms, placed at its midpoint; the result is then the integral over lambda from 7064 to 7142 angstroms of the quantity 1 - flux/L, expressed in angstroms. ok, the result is -1.2 angstroms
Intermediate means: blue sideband 10.2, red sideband 10.2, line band 10.3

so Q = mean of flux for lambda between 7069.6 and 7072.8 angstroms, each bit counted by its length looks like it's 10.8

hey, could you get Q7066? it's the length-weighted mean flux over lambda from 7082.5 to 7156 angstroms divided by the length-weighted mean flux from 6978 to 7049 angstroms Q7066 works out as 1.01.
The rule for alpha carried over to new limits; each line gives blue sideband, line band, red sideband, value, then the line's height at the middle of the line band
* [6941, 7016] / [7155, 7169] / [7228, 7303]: 0.16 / 10.2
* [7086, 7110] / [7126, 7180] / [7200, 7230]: 0.09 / 10.3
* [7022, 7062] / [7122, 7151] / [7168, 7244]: -0.04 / 9.95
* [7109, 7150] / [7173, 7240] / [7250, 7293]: 0.03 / 10.3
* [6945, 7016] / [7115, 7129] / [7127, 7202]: -0.05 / 9.79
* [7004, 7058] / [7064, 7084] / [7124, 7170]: -0.04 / 10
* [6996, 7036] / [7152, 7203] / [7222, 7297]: 0.10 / 10.2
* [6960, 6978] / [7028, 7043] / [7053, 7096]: 0.06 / 10.3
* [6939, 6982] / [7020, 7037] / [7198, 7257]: 0.02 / 10.2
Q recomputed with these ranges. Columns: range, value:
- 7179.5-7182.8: 9.49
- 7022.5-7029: 9.97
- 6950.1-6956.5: 10.5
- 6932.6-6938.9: 10.1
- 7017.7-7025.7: 10.2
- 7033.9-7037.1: 9.97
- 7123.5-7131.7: 10.1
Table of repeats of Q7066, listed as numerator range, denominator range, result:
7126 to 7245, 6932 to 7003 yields 0.96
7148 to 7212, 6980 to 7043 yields 0.93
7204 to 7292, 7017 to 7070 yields 1.00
